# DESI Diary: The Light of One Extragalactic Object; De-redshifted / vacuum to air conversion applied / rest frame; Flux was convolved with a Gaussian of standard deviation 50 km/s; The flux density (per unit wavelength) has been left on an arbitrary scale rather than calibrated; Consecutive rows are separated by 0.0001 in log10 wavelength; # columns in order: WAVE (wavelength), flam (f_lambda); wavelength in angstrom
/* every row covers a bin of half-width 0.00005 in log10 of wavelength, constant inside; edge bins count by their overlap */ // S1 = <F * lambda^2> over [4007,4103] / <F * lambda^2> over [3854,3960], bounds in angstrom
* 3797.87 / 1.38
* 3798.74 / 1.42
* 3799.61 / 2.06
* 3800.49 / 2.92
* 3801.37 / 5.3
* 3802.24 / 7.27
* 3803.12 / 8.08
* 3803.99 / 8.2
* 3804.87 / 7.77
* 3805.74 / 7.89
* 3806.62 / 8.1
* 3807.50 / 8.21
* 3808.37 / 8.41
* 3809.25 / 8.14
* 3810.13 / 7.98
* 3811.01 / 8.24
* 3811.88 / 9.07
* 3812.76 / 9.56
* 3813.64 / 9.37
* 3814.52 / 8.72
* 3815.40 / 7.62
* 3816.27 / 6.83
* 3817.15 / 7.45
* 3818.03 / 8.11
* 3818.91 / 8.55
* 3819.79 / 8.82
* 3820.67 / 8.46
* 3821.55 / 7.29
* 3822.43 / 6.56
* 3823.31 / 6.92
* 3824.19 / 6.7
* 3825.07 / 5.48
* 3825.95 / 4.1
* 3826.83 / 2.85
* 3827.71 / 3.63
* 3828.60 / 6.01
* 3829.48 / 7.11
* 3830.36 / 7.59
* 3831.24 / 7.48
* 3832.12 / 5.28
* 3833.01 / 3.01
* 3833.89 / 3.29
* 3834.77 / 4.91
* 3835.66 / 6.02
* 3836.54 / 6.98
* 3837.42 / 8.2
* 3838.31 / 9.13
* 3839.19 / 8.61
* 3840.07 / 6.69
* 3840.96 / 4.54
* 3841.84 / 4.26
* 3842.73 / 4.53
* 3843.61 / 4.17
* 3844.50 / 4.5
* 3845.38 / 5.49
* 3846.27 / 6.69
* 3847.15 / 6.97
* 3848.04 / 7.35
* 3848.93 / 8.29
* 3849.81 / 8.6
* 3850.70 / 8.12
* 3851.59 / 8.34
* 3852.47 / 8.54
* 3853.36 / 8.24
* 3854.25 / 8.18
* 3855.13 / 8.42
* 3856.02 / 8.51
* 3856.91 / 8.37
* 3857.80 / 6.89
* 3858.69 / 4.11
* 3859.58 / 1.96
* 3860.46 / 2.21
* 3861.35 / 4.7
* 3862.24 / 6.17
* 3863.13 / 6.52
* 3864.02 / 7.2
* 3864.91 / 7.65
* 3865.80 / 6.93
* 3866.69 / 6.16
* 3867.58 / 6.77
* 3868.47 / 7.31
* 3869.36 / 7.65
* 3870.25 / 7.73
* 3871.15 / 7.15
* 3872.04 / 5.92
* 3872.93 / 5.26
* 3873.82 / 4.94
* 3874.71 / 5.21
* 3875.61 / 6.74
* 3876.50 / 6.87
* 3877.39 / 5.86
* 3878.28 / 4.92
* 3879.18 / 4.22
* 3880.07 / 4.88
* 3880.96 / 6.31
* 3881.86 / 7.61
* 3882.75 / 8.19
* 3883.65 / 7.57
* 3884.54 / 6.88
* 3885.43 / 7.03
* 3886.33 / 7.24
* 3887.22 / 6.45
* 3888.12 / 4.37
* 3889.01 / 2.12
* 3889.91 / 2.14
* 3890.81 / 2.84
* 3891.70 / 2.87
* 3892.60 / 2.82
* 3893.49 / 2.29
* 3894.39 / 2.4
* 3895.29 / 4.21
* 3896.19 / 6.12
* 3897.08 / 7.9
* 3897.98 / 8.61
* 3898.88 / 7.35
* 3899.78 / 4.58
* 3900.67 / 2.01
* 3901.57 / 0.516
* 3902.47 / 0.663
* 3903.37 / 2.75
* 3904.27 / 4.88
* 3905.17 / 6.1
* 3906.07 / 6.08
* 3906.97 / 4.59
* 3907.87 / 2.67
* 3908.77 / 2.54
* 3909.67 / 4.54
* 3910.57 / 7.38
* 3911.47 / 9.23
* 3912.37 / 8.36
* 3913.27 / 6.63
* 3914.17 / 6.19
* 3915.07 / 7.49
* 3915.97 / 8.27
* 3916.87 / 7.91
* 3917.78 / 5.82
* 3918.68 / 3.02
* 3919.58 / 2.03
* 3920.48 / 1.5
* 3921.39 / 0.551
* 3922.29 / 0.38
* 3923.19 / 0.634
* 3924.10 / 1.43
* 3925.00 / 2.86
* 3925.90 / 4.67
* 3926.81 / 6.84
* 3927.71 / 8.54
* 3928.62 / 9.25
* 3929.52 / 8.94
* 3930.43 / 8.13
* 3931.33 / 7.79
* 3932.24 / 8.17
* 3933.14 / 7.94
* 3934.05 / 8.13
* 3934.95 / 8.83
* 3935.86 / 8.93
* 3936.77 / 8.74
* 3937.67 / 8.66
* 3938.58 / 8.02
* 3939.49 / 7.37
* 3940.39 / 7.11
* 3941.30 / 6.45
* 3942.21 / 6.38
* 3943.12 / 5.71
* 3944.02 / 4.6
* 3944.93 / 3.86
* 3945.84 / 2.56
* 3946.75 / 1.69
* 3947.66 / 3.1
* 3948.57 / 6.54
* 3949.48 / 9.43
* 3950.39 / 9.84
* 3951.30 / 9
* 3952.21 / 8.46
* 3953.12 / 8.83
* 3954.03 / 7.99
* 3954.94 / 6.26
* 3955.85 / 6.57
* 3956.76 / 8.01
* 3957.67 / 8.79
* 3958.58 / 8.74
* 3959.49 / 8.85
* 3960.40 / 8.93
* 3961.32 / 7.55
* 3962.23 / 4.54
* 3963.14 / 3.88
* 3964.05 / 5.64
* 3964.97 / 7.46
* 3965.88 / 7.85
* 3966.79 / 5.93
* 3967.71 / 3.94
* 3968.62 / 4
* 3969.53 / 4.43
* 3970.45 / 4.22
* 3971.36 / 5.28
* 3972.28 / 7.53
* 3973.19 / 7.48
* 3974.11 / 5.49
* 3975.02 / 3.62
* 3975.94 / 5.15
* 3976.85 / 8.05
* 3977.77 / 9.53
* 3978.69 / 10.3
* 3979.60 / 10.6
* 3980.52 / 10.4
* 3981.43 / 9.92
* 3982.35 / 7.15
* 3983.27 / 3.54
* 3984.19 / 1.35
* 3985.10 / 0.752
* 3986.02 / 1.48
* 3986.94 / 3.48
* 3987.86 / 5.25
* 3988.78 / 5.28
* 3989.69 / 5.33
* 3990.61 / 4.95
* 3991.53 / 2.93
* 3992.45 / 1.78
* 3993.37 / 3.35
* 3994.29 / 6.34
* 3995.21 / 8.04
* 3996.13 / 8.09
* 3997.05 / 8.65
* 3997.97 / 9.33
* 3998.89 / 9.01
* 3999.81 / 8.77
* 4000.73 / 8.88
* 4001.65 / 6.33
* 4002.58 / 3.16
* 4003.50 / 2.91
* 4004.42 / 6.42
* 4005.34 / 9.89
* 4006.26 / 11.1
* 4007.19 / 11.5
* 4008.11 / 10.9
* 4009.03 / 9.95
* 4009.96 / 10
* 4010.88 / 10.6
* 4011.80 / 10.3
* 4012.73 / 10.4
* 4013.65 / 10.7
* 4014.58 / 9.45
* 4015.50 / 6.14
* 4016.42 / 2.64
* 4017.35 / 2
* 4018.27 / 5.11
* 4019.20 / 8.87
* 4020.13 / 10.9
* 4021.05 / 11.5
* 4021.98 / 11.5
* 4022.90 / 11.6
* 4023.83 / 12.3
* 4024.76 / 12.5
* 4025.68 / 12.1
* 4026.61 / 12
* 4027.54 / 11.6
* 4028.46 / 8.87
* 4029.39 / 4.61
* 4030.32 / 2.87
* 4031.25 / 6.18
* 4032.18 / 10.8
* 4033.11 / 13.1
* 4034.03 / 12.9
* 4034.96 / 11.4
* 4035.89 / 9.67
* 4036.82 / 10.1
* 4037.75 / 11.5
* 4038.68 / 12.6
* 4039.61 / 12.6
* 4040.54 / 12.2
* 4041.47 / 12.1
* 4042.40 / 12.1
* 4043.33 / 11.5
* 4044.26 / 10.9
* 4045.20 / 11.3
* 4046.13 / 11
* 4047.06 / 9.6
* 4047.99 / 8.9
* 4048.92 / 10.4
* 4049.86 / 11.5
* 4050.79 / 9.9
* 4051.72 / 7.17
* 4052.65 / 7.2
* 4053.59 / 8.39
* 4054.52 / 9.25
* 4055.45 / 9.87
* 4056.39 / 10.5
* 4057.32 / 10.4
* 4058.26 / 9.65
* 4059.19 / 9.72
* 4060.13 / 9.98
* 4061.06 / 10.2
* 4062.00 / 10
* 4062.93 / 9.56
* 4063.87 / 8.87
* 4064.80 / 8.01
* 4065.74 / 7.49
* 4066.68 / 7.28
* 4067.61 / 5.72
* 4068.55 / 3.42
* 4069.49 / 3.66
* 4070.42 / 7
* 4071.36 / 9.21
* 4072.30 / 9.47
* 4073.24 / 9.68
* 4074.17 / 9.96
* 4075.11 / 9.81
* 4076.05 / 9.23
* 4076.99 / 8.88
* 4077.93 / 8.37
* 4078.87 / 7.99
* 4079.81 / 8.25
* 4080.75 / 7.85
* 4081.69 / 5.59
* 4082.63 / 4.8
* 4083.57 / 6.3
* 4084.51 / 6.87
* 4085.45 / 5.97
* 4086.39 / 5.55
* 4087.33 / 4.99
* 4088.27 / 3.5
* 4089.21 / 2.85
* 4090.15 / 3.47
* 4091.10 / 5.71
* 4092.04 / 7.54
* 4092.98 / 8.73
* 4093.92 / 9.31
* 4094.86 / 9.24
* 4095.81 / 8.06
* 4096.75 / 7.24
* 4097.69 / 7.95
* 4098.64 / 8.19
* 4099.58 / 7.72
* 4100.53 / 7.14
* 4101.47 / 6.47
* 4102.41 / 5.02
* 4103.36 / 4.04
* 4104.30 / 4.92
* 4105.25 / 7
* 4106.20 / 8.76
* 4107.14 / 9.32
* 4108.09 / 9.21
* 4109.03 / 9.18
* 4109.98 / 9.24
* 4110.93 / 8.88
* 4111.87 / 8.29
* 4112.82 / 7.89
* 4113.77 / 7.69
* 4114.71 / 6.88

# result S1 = 1.6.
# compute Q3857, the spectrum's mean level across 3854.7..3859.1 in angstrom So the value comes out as 7.27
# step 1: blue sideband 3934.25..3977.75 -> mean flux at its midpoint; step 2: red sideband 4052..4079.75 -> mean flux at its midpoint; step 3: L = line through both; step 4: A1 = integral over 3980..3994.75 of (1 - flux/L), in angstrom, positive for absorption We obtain 5.3 angstrom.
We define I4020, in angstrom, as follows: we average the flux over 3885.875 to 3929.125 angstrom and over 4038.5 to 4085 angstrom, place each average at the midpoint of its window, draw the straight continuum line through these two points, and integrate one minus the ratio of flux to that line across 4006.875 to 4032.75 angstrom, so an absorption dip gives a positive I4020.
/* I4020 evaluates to -4.7 angstrom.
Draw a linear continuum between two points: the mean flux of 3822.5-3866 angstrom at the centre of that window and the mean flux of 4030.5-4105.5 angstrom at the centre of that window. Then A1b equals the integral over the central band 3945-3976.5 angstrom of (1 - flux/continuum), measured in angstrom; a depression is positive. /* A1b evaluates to 4.3 angstrom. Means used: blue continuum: 6.25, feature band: 6.37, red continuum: 8.45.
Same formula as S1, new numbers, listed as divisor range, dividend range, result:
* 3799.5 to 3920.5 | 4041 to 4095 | 1.50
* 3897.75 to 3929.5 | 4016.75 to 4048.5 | 2.26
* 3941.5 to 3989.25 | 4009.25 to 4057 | 1.63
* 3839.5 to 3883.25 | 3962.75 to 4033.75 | 1.24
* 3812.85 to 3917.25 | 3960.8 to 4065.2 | 1.47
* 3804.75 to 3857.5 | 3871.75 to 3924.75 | 0.71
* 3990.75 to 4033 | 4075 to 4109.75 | 0.88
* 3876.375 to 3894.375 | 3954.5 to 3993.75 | 1.23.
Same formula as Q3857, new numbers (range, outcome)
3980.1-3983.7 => 7.76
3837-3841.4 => 7.43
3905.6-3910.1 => 4.09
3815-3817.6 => 7.32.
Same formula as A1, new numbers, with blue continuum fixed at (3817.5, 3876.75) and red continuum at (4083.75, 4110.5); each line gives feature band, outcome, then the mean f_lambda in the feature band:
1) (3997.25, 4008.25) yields -2.3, 8.12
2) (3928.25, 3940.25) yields -3.2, 8.34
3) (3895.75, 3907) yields 3.0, 4.79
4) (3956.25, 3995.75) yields 4.1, 5.98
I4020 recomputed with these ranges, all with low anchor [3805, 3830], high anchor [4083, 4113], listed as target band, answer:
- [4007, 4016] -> -3.5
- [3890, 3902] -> 5.2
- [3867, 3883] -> 2.2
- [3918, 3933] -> 5.1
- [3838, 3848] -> 1.9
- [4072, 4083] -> -2.0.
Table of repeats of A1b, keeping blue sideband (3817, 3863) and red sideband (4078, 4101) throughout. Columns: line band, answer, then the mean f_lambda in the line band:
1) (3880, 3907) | 6.8 angstrom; 4.85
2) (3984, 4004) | 3.9 angstrom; 5.31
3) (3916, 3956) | 2.4 angstrom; 6.15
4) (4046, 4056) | -4.0 angstrom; 9.33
